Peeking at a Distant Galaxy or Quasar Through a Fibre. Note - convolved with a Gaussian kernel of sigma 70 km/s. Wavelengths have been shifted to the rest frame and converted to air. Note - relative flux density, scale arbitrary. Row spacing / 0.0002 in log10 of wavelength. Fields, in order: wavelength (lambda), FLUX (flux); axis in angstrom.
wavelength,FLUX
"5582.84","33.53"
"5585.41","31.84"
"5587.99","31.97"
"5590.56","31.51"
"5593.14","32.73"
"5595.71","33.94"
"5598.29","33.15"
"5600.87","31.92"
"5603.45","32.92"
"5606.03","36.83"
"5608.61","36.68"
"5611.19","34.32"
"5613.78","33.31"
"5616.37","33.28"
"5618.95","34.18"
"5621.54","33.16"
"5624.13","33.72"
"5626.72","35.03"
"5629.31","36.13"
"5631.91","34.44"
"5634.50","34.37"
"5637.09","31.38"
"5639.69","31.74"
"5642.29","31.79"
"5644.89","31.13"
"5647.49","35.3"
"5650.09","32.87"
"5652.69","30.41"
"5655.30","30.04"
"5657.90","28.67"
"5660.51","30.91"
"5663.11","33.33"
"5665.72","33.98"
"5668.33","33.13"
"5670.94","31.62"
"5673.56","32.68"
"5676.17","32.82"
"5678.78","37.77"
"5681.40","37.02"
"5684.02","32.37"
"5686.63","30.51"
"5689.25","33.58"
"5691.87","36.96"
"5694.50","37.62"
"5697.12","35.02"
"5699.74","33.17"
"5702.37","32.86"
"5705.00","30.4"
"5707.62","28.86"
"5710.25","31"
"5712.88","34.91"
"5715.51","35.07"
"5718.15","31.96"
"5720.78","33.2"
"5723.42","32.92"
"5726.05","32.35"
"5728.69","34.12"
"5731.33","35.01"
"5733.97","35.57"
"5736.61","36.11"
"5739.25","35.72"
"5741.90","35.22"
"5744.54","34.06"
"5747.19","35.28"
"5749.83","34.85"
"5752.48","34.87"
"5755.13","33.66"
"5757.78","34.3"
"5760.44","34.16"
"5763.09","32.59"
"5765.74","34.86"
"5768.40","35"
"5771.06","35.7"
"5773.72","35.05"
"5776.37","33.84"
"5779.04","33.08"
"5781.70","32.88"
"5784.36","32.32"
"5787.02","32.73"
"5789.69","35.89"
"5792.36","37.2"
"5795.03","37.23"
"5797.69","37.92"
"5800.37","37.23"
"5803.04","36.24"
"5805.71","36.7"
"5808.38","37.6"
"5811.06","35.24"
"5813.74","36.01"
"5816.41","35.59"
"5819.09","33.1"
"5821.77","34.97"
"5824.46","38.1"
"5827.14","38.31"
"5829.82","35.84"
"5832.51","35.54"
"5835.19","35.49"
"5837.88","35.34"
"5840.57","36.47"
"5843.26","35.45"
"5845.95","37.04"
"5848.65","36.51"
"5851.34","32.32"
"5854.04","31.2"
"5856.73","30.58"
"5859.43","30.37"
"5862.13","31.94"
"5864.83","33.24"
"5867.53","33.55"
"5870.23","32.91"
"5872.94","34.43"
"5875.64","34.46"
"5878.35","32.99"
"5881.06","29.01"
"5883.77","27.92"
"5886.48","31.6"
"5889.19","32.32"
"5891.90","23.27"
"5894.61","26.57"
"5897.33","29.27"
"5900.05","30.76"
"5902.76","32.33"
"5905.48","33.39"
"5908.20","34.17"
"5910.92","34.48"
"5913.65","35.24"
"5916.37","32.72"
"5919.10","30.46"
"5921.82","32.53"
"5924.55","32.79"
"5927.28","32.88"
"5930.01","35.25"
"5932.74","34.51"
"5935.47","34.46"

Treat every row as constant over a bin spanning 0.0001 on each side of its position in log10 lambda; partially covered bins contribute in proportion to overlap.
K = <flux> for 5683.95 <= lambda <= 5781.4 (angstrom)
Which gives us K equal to 34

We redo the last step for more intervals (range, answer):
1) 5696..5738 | 33.3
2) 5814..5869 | 34.6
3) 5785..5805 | 36.2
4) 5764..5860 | 35.2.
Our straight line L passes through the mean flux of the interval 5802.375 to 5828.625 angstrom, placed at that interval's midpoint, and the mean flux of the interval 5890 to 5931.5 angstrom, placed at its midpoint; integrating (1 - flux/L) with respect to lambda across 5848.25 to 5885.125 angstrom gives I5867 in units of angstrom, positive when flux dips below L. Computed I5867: 1.8 angstrom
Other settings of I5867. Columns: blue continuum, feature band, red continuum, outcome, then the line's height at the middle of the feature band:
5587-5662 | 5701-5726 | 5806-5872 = 1.0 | 33.7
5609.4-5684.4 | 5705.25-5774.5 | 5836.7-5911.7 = -2.6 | 32.8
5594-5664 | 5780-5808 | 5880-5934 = -3.0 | 32.2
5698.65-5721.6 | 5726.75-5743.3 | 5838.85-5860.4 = -1.3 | 32.6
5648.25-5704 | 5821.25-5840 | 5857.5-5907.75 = -2.7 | 31.7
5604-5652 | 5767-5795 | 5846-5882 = -1.2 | 33.1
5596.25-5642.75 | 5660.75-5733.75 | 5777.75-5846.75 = 2.4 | 34.6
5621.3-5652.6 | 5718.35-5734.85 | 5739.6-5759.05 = 0.3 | 34.4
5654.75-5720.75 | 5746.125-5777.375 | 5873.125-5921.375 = -2.0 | 32.5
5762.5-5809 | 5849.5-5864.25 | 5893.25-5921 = 0.8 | 33.3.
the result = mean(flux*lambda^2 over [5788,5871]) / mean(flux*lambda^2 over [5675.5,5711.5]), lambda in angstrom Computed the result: 1.1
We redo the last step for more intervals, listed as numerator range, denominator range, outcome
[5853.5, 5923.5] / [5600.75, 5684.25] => 1.03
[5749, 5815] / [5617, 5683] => 1.11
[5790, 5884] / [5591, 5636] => 1.10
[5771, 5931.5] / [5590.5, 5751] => 1.07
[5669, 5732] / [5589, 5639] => 1.02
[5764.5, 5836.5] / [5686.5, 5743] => 1.08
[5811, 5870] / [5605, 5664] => 1.12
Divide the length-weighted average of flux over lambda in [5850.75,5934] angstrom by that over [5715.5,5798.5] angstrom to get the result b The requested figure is 0.9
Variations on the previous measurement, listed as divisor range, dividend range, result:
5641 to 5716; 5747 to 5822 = 1.06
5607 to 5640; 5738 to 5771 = 1.01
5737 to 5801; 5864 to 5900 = 0.89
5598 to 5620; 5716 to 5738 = 1.00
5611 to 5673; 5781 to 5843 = 1.09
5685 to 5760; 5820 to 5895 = 0.98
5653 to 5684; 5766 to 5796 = 1.05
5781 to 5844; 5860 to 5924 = 0.88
